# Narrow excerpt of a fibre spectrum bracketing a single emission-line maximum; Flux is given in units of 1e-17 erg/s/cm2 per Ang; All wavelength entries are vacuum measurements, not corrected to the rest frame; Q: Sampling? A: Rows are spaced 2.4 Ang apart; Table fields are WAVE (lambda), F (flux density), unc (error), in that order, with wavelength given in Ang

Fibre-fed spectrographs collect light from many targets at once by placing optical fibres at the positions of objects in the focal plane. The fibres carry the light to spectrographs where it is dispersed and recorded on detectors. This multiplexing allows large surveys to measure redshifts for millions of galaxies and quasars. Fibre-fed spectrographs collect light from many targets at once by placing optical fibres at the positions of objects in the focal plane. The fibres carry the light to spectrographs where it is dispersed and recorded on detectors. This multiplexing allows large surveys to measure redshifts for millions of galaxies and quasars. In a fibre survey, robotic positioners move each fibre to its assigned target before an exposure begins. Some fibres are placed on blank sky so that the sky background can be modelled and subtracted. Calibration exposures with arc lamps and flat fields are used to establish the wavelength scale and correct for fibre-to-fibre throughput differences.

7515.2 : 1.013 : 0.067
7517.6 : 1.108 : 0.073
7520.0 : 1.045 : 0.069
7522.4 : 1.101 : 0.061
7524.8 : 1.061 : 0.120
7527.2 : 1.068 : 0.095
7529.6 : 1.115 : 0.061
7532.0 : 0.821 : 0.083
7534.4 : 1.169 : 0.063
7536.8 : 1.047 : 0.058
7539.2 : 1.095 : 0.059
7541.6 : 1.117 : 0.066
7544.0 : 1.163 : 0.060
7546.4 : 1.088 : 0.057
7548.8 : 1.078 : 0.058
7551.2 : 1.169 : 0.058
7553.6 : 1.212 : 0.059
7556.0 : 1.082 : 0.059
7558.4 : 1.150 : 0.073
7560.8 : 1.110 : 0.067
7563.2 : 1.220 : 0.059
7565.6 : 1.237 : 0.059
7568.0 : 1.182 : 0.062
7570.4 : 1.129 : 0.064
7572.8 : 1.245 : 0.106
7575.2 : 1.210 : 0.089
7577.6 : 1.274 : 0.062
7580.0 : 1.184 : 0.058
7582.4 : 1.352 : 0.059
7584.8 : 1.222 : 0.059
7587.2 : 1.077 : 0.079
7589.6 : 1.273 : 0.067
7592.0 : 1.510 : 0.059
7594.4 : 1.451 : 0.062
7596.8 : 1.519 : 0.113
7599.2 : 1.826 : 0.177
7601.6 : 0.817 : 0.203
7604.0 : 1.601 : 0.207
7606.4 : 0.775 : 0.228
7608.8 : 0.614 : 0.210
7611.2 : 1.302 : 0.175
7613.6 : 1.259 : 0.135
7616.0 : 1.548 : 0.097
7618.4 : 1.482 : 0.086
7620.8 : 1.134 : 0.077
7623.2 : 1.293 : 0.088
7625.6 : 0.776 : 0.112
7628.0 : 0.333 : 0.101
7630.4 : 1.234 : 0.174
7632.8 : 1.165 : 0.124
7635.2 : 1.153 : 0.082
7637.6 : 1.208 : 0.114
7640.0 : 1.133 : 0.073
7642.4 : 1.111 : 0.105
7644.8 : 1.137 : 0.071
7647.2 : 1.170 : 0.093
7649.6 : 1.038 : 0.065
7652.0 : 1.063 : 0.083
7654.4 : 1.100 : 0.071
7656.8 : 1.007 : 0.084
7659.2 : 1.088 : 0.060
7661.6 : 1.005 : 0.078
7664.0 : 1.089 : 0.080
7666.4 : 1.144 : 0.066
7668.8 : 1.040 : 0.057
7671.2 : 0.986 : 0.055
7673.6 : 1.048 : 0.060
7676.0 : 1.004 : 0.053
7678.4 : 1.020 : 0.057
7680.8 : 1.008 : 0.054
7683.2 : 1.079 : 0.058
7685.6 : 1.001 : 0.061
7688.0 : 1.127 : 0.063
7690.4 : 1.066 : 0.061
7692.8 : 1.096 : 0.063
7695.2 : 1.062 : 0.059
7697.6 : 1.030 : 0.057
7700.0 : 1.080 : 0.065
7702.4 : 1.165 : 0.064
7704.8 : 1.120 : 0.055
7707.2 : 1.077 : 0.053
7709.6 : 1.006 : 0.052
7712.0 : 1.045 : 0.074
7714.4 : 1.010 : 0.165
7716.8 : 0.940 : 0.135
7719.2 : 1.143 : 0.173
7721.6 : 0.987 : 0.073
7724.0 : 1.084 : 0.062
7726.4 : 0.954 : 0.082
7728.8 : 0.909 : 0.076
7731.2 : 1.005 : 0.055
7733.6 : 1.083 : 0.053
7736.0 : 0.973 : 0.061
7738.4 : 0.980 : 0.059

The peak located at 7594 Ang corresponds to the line Mg II 2798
